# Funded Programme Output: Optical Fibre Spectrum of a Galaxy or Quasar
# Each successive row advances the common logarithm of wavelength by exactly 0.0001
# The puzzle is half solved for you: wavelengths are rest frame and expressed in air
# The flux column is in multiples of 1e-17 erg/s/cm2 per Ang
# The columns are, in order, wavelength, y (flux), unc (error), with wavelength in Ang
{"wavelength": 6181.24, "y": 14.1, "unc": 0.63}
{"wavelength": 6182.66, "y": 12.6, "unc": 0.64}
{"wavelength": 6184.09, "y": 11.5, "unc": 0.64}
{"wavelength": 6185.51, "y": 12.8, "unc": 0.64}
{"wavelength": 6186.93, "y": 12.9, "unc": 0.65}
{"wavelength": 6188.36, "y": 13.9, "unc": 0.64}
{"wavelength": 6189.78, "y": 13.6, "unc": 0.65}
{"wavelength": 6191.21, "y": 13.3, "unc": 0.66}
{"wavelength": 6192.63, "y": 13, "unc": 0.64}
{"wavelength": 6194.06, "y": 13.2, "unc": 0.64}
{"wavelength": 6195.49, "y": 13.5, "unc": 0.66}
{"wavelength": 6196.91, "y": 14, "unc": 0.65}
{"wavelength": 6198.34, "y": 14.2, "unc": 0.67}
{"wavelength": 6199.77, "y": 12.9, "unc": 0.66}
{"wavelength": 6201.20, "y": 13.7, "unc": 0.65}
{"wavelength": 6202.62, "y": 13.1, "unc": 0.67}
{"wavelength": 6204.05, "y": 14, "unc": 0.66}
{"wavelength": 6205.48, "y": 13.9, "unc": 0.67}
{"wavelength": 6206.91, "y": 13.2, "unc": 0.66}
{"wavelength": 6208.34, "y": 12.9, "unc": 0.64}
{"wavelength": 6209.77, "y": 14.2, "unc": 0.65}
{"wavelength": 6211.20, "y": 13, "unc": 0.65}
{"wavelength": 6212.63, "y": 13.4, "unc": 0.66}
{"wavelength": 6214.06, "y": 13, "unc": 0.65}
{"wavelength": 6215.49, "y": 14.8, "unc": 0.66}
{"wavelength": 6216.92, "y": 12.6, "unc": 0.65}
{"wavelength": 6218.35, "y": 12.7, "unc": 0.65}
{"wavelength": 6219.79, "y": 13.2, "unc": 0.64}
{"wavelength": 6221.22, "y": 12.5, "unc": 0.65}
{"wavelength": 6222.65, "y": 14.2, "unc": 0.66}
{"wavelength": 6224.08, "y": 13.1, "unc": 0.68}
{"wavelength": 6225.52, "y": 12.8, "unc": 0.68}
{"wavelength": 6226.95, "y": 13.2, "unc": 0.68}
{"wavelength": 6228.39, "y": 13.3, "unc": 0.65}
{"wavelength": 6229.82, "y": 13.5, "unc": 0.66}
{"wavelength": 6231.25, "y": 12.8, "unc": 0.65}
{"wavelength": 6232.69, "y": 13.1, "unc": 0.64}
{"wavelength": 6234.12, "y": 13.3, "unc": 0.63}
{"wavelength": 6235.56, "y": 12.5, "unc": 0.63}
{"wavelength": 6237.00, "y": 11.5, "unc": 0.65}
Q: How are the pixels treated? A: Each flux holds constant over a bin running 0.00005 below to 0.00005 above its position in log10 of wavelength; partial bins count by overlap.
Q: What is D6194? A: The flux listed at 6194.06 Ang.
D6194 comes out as 13.2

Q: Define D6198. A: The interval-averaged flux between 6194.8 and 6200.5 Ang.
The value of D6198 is 13.6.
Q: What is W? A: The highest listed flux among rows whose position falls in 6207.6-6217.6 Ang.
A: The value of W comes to 14.8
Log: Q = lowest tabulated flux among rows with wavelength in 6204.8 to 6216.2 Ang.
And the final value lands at 12.9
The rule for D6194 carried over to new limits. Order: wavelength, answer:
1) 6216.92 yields 12.6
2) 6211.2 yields 13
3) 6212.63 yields 13.4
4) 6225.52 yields 12.8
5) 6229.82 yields 13.5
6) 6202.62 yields 13.1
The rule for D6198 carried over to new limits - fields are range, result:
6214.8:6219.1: 13.3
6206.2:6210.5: 13.4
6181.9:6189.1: 12.8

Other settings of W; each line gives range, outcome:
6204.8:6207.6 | 13.9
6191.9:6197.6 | 14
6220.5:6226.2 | 14.2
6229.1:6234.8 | 13.5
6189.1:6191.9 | 13.6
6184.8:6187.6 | 12.9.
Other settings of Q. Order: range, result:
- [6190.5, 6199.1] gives 13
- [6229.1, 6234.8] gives 12.8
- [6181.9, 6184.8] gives 11.5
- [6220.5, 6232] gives 12.5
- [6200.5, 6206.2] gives 13.1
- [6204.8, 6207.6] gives 13.2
